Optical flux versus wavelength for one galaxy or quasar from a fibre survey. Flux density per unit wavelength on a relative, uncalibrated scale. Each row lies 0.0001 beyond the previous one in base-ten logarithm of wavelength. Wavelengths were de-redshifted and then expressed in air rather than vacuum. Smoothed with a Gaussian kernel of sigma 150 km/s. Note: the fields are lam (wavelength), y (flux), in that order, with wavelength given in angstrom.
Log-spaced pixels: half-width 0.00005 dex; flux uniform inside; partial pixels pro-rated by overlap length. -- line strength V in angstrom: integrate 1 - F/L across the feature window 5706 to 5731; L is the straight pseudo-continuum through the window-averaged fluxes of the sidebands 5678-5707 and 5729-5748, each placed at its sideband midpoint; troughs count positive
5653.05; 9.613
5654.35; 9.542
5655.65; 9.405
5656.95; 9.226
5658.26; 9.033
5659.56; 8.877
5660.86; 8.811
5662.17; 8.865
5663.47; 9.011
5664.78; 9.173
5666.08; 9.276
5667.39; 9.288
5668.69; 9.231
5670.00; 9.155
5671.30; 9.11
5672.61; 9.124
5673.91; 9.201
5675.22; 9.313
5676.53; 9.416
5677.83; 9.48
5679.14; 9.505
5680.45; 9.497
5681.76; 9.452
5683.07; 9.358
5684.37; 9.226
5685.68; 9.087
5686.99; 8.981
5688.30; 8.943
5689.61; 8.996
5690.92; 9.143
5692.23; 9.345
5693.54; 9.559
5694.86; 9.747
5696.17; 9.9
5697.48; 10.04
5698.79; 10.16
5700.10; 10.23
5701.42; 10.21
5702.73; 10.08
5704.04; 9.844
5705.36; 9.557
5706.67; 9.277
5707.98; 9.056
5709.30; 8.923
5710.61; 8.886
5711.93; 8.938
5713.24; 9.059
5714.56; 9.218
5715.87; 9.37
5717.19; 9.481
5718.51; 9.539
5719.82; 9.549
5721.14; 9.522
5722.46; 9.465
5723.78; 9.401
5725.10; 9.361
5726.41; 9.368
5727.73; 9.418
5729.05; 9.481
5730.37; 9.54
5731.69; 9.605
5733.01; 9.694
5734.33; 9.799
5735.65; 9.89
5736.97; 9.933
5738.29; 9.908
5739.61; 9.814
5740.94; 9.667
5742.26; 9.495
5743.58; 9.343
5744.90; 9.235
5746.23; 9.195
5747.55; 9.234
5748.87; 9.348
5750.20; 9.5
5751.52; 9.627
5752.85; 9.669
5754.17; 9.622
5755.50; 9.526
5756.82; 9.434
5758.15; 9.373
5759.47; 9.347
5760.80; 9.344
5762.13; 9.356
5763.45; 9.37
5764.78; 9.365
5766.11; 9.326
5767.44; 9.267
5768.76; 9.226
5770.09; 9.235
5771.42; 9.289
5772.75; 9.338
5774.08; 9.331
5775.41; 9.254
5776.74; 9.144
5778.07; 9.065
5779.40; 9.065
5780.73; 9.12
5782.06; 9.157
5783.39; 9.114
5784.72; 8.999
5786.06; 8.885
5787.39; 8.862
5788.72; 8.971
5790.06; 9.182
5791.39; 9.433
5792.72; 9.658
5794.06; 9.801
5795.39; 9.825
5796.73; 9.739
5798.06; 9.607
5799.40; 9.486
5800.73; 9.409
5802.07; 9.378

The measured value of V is 0.7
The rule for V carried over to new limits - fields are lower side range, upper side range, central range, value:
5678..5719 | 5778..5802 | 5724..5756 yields -0.6 angstrom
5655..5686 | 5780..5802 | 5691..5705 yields -1.0 angstrom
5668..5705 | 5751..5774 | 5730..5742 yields -0.4 angstrom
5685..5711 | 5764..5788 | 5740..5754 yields -0.2 angstrom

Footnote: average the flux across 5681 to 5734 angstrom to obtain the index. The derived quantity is 9.45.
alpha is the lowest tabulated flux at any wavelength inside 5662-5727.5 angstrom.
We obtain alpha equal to 8.865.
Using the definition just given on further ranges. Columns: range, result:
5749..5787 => 8.885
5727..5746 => 9.235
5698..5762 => 8.886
